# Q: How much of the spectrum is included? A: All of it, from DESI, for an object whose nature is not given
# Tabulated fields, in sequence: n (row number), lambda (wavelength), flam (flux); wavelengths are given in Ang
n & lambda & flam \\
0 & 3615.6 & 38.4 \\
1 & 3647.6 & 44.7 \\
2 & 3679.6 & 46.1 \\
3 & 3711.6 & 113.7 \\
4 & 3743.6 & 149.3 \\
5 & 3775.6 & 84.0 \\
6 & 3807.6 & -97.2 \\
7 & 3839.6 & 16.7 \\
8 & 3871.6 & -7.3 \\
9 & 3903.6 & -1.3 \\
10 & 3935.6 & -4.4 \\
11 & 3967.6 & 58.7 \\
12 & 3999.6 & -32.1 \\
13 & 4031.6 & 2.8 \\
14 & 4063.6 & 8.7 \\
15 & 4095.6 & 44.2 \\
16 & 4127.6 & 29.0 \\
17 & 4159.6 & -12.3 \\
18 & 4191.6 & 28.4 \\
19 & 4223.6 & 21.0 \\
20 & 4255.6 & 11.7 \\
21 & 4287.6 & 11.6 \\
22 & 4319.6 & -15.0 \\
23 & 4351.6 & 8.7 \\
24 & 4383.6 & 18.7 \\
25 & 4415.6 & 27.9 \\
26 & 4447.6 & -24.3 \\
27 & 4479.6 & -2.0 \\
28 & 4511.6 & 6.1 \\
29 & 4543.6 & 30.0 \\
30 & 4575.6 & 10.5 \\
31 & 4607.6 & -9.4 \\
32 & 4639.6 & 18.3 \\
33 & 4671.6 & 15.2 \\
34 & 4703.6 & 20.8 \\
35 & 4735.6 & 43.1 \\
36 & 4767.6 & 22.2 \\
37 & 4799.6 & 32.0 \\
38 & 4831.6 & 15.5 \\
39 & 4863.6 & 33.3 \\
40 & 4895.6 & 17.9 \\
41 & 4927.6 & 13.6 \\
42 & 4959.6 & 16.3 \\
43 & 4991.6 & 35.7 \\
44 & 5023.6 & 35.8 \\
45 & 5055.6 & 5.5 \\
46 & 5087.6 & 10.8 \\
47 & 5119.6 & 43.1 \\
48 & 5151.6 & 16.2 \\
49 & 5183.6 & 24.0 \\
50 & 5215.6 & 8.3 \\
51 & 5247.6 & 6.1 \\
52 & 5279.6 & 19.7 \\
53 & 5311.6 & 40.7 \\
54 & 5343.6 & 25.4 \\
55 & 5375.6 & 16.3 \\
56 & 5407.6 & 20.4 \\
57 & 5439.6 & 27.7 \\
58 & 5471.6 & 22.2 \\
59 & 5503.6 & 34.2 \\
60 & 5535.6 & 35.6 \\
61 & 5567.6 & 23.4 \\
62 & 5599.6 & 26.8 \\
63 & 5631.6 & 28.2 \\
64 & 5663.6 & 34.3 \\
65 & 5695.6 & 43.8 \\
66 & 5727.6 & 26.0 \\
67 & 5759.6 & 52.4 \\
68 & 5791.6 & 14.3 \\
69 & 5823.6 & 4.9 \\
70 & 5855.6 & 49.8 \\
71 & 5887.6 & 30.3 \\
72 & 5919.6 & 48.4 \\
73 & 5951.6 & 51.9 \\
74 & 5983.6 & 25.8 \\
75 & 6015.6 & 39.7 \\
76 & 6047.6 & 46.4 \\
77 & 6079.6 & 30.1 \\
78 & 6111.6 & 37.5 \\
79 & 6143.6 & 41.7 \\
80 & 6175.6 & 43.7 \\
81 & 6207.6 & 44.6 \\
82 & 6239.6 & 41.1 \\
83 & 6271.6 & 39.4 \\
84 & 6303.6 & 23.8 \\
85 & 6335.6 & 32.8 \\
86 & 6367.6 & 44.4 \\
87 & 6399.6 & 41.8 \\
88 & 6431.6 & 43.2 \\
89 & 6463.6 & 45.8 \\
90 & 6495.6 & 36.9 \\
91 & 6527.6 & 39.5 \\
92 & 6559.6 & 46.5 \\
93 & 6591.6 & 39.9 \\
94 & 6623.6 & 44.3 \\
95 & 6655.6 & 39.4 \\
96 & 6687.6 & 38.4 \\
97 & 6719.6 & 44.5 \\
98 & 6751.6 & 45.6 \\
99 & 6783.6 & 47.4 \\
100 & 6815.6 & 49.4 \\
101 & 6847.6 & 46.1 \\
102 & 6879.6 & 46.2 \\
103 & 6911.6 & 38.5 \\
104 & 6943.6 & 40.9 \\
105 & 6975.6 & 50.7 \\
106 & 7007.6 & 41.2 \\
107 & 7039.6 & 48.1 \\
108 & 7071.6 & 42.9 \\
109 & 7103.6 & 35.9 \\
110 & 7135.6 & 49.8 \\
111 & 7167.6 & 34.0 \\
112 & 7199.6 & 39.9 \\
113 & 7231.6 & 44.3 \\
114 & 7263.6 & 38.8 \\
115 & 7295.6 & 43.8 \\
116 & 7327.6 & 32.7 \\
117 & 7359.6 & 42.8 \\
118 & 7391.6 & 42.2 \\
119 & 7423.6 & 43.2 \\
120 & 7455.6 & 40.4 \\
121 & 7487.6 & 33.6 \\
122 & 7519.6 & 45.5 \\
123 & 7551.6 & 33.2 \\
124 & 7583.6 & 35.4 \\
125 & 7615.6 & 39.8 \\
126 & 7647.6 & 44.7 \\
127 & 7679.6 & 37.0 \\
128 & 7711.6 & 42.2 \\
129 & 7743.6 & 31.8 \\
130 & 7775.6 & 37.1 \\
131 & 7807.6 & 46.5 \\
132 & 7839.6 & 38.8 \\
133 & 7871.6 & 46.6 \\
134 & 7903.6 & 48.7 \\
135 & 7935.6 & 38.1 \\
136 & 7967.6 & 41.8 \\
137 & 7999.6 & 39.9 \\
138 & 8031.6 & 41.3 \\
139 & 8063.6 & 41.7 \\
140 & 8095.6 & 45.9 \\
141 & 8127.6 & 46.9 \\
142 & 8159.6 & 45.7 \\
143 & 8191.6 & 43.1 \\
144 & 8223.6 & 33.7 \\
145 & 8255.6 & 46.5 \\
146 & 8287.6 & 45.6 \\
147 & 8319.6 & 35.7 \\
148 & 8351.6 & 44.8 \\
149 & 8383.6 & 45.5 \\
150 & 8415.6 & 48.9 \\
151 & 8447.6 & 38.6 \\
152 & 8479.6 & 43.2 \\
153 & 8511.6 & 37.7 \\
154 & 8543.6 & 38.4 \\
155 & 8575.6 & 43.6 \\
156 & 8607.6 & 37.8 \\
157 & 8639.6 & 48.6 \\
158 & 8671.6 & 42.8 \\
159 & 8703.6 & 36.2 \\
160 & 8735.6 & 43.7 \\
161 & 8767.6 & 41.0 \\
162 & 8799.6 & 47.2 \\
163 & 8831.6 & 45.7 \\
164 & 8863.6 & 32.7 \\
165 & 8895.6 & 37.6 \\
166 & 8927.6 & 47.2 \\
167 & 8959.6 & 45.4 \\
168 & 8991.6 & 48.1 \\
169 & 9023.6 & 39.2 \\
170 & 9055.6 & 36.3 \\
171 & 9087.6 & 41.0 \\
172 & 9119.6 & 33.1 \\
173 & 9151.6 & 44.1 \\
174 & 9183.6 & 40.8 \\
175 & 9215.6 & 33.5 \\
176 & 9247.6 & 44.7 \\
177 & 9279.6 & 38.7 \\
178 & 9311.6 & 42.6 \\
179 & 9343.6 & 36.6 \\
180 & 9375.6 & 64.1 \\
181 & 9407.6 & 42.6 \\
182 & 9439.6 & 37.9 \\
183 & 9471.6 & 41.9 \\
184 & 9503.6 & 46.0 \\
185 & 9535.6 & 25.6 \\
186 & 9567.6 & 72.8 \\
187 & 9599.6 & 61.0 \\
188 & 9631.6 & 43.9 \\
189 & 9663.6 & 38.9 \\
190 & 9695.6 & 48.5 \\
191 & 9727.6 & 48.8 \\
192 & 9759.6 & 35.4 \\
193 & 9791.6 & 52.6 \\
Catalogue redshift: 0.459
